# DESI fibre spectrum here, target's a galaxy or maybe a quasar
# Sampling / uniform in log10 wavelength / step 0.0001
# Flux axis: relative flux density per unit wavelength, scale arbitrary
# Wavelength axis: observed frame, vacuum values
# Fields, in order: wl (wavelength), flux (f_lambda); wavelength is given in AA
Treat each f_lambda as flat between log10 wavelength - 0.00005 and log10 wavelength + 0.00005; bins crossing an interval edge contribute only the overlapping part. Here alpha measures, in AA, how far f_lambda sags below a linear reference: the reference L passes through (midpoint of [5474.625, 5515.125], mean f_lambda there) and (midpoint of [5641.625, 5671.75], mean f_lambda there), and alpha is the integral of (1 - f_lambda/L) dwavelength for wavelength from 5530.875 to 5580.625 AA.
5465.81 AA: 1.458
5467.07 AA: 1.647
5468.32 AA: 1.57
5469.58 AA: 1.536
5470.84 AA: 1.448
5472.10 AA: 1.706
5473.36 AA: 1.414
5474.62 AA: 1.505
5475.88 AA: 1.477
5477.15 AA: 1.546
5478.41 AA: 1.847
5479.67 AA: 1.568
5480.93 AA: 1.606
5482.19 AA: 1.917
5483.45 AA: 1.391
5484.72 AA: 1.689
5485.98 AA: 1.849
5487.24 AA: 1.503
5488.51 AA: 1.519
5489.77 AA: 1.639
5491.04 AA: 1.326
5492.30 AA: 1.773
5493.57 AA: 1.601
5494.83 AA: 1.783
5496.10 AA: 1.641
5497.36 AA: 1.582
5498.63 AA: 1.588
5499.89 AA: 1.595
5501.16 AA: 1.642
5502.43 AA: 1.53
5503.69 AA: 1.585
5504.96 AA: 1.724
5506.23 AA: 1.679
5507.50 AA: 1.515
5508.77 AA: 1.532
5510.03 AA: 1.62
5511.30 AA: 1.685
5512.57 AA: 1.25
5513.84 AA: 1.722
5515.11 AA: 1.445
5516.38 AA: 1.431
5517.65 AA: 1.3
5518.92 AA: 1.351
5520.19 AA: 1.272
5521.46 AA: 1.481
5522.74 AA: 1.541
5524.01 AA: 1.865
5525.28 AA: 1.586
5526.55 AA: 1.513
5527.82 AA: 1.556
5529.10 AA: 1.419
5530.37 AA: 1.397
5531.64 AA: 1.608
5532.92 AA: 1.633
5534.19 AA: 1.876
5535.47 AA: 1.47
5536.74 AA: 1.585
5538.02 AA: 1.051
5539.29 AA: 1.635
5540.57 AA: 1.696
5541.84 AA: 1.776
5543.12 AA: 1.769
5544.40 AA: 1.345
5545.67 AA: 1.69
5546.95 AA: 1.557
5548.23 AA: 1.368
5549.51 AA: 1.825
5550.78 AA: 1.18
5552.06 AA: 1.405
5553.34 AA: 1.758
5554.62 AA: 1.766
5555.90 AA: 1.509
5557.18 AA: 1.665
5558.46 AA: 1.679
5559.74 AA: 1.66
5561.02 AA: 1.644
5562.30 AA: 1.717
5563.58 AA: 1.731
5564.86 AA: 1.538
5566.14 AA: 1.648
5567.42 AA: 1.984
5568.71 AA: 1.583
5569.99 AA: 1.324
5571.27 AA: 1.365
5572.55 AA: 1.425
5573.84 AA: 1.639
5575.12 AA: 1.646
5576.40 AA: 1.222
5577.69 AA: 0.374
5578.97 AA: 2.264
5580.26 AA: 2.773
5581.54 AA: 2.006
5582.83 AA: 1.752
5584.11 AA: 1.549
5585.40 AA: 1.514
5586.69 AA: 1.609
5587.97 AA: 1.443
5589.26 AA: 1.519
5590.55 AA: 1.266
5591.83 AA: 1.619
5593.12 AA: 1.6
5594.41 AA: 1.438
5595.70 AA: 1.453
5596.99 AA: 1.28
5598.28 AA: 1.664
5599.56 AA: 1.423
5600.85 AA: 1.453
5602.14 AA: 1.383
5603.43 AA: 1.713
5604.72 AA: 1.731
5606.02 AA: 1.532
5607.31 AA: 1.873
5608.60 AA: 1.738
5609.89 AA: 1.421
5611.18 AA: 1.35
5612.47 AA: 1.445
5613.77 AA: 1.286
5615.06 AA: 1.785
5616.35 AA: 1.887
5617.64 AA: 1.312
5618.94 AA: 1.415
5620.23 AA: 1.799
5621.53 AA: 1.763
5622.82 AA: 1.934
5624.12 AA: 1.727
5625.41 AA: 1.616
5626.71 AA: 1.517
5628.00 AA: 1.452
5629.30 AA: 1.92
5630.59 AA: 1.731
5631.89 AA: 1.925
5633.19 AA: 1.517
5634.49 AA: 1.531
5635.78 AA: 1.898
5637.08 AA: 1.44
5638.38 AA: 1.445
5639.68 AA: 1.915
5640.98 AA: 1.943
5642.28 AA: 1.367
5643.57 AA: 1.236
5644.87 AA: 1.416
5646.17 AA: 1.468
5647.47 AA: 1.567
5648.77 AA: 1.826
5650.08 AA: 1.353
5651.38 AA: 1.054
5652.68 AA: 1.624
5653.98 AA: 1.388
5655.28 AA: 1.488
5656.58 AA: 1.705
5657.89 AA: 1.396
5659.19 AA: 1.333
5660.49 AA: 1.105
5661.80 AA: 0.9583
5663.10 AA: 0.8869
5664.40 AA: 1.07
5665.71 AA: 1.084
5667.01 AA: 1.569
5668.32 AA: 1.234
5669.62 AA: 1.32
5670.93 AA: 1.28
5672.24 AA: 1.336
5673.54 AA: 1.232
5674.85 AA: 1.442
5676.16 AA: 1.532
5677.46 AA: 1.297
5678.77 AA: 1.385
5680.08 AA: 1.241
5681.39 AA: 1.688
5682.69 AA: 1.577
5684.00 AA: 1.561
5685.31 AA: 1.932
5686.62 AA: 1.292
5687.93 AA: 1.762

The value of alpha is -2.9 AA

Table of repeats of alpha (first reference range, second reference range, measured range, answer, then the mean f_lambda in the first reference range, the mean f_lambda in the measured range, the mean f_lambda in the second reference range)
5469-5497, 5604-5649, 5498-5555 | 2.0 AA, 1.6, 1.55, 1.62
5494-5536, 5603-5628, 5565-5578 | 1.1 AA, 1.56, 1.45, 1.62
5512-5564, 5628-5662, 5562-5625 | -2.0 AA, 1.55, 1.59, 1.53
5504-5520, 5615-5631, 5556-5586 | -0.7 AA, 1.52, 1.64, 1.68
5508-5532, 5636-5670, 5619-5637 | -3.6 AA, 1.5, 1.7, 1.4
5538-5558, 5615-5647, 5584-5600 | 1.2 AA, 1.58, 1.49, 1.64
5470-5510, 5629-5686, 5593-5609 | -0.5 AA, 1.6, 1.56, 1.46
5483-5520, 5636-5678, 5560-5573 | -0.9 AA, 1.57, 1.6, 1.39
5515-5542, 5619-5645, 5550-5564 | -0.5 AA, 1.52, 1.61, 1.65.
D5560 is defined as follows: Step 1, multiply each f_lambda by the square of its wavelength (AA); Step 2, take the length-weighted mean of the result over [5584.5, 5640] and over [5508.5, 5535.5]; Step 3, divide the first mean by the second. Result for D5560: 1.07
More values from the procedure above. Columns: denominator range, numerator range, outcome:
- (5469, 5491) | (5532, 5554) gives 1.01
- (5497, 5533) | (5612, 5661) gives 1.07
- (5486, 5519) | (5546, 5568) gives 1.06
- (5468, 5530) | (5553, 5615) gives 1.04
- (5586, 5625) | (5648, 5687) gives 0.90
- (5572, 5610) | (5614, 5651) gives 1.04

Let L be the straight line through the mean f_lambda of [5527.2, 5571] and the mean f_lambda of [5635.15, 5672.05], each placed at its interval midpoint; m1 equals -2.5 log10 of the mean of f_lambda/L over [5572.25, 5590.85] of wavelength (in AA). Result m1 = -0.05 mag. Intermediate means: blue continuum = 1.59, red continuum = 1.4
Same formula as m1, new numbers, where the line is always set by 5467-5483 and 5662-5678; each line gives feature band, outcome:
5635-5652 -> -0.17 mag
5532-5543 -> -0.08 mag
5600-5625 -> -0.18 mag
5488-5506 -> -0.04 mag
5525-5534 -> -0.03 mag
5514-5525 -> 0.03 mag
